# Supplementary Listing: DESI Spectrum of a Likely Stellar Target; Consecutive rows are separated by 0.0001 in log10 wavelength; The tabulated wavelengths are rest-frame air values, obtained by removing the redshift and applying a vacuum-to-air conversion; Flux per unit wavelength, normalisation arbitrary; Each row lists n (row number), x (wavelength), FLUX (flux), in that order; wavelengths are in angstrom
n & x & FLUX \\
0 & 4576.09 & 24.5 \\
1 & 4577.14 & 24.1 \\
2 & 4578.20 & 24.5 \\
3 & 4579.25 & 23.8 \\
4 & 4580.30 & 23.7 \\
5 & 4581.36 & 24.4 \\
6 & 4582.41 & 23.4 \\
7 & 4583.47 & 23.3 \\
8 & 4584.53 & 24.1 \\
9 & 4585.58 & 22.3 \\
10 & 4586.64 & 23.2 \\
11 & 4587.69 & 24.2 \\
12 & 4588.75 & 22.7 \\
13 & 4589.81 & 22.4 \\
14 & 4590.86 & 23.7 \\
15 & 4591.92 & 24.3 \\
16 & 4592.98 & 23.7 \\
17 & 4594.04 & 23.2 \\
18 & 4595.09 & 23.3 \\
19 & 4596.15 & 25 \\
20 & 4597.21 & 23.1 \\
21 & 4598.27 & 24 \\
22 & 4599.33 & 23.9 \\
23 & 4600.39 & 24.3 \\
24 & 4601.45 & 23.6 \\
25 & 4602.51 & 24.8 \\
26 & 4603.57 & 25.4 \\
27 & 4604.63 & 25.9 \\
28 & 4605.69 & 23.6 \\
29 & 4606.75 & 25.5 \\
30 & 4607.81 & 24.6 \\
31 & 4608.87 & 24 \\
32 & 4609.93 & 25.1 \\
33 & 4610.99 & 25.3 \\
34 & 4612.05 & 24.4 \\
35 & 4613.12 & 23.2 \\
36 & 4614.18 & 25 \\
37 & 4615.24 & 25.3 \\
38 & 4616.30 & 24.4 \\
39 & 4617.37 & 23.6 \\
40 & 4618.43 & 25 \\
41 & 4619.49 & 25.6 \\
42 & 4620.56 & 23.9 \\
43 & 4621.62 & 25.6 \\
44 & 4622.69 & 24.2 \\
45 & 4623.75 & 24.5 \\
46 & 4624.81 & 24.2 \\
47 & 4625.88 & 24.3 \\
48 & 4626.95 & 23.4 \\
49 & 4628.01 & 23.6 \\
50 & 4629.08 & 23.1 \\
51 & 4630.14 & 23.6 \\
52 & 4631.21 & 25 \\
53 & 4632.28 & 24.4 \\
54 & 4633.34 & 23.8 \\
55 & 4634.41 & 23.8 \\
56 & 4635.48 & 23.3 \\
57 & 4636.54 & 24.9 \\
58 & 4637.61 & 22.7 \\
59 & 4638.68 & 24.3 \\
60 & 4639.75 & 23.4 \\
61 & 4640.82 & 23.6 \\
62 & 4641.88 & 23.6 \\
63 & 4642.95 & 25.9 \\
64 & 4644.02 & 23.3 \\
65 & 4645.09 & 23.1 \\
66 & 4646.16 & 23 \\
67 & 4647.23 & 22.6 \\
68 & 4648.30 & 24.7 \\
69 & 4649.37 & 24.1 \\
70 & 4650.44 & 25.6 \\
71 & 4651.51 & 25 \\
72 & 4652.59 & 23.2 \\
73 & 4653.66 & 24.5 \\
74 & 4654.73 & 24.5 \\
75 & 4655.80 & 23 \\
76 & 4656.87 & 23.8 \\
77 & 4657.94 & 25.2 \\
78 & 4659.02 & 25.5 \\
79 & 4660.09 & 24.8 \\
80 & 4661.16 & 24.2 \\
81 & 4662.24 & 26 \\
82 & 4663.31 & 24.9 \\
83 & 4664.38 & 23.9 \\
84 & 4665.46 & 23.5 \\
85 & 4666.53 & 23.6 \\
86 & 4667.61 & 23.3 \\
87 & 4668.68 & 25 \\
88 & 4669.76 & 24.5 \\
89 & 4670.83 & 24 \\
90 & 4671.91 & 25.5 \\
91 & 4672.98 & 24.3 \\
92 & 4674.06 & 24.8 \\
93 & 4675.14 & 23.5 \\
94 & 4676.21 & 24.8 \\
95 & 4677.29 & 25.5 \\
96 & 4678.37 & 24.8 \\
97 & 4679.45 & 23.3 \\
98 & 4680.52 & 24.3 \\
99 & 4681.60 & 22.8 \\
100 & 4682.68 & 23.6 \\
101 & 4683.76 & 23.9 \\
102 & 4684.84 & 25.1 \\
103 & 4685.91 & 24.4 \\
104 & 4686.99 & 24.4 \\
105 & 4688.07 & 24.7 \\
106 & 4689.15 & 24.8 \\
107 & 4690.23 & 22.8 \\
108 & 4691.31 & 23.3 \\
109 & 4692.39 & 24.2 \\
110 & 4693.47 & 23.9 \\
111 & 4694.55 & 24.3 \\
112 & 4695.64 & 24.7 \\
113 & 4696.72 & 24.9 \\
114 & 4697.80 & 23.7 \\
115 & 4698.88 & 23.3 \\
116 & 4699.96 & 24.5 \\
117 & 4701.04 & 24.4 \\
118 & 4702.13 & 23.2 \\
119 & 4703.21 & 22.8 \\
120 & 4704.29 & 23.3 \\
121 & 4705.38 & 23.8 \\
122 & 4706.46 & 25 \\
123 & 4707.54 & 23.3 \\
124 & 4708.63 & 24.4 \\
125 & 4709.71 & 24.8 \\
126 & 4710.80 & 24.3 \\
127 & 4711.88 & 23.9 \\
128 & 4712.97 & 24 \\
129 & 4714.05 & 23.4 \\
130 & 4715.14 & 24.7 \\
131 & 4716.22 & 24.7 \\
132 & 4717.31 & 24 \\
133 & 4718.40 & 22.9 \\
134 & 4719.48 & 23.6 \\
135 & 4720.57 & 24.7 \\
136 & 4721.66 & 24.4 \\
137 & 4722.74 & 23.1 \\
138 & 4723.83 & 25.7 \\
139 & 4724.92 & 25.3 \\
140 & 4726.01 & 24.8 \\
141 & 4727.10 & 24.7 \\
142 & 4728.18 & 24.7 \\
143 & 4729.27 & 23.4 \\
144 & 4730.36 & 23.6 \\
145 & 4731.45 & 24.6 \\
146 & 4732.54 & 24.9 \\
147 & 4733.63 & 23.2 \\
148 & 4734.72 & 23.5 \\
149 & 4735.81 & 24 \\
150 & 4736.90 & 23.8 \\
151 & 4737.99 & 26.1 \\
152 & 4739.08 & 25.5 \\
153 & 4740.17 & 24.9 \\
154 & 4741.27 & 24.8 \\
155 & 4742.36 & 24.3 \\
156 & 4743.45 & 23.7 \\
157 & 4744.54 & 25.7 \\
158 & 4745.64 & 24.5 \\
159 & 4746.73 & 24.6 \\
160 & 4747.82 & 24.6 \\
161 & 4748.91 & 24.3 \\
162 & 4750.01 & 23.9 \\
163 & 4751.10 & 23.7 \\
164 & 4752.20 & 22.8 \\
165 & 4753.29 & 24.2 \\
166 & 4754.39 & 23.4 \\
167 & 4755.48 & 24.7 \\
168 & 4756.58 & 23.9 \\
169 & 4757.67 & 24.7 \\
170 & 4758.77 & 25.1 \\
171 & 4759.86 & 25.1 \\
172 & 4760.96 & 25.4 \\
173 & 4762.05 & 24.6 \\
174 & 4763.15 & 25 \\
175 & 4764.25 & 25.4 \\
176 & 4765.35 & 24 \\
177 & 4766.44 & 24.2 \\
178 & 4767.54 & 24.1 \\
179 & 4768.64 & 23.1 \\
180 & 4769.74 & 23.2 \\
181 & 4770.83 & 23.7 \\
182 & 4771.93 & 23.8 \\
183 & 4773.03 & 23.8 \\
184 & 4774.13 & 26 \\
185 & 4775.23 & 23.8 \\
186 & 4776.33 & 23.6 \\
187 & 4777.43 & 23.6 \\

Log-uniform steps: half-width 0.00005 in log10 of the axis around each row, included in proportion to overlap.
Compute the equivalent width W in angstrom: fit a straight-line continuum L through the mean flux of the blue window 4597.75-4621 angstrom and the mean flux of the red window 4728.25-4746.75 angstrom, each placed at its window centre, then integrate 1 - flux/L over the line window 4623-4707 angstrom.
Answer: 1.3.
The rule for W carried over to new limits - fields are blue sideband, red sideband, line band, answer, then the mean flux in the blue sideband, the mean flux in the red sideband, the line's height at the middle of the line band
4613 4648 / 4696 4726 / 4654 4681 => -0.39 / 24.1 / 24.1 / 24.1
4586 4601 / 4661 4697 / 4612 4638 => -0.36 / 23.6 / 24.3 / 23.9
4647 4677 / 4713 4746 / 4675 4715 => 0.51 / 24.4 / 24.4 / 24.4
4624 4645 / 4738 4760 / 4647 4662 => -0.26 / 23.9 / 24.4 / 24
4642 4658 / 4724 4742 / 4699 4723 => 0.42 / 24.1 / 24.5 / 24.4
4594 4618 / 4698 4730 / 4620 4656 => 0.46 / 24.4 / 24.1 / 24.3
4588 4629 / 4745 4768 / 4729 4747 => -0.04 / 24.2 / 24.4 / 24.4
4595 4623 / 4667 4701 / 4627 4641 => 0.36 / 24.5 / 24.2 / 24.4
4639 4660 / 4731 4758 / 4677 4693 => 0.05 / 24.1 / 24.3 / 24.2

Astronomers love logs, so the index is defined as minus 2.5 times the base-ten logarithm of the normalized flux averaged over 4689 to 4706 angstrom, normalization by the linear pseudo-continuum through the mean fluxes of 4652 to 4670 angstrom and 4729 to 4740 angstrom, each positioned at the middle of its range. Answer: 0.02 mag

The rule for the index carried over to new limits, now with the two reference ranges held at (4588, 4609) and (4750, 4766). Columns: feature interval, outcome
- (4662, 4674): -0.01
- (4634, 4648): 0.02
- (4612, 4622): -0.02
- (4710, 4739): 0.00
